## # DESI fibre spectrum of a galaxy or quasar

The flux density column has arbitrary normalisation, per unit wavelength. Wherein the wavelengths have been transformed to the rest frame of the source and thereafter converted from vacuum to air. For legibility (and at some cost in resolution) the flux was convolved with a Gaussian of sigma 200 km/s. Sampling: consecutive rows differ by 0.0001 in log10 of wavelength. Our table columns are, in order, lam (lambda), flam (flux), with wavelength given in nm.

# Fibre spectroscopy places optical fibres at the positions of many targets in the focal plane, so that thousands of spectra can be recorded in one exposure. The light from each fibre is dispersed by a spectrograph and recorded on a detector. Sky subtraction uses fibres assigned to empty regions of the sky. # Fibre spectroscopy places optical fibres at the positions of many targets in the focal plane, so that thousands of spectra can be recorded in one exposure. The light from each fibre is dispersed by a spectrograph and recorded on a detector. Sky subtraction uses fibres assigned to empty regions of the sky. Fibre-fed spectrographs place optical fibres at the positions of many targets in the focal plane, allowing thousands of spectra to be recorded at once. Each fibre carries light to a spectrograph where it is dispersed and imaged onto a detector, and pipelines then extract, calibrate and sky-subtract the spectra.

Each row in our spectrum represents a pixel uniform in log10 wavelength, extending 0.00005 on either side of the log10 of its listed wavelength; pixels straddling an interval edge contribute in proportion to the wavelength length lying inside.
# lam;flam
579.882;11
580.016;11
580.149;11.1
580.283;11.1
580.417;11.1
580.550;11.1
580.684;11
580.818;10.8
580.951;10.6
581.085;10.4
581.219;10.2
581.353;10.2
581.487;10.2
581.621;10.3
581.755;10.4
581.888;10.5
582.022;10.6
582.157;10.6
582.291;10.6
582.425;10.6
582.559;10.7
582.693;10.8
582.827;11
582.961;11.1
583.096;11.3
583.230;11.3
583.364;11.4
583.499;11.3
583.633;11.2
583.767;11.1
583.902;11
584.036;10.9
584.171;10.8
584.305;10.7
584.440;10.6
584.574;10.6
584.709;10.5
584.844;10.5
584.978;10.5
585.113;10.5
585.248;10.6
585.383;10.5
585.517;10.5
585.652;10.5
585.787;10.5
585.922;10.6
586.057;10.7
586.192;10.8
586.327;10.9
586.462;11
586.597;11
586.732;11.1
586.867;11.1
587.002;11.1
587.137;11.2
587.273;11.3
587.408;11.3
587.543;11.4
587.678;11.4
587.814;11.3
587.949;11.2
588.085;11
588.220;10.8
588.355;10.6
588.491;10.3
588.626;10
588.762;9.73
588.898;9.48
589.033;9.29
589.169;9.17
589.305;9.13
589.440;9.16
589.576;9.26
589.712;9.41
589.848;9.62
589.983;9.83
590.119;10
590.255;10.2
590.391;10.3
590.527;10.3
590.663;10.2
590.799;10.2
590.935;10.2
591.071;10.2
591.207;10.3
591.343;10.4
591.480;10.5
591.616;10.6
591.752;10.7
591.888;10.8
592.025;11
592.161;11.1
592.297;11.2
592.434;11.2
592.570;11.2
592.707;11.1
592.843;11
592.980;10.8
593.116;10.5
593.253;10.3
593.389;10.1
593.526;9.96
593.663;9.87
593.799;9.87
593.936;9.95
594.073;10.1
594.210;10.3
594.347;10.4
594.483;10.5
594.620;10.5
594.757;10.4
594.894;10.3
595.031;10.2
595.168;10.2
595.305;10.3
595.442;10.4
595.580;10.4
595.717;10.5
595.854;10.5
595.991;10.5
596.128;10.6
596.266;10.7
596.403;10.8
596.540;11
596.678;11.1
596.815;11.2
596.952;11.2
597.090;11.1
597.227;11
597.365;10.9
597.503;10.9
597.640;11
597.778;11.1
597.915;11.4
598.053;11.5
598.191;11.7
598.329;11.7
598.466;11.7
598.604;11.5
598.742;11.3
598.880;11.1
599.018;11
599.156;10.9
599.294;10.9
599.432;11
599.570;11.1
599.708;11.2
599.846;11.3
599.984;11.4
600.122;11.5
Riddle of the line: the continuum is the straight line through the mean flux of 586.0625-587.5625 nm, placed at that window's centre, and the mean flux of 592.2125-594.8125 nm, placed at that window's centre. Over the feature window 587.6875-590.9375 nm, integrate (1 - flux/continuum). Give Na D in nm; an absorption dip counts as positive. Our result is 0.24 nm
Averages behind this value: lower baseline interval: 11.1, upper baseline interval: 10.5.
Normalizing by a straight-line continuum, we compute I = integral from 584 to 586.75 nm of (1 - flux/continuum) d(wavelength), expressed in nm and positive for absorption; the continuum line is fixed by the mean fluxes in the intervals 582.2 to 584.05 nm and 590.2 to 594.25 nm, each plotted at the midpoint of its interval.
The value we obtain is 0.06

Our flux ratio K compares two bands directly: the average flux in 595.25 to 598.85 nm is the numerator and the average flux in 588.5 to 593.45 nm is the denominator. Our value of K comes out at 1.1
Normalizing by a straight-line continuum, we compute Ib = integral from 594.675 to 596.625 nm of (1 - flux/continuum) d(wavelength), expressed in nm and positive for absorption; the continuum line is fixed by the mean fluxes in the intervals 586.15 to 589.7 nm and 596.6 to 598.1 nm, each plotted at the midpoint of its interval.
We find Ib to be 0.09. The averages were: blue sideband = 10.5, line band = 10.5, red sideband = 11.1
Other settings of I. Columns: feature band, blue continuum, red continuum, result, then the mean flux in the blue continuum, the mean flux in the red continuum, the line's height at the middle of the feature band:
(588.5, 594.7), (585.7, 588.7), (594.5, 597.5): 0.33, 10.9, 10.7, 10.8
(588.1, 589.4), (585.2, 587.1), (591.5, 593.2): 0.12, 10.8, 10.9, 10.8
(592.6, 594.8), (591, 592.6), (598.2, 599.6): 0.10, 10.8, 11.2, 10.9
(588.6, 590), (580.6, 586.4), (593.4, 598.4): 0.16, 10.7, 10.7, 10.7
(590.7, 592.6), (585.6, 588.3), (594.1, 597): 0.02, 11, 10.6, 10.8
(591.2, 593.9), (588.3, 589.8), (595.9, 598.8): -0.10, 9.58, 11.1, 10.2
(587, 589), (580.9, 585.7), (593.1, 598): -0.02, 10.7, 10.6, 10.6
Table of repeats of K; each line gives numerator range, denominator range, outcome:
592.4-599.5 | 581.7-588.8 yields 0.99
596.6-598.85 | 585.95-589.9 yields 1.08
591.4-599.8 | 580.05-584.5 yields 1.00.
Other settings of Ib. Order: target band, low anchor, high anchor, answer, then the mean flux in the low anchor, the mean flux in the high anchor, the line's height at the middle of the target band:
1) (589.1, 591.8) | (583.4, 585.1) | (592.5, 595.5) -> 0.14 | 10.8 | 10.4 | 10.5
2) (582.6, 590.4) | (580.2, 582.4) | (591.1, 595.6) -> -0.03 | 10.6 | 10.5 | 10.6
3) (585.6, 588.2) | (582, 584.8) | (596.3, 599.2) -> -0.01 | 10.9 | 11.2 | 11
